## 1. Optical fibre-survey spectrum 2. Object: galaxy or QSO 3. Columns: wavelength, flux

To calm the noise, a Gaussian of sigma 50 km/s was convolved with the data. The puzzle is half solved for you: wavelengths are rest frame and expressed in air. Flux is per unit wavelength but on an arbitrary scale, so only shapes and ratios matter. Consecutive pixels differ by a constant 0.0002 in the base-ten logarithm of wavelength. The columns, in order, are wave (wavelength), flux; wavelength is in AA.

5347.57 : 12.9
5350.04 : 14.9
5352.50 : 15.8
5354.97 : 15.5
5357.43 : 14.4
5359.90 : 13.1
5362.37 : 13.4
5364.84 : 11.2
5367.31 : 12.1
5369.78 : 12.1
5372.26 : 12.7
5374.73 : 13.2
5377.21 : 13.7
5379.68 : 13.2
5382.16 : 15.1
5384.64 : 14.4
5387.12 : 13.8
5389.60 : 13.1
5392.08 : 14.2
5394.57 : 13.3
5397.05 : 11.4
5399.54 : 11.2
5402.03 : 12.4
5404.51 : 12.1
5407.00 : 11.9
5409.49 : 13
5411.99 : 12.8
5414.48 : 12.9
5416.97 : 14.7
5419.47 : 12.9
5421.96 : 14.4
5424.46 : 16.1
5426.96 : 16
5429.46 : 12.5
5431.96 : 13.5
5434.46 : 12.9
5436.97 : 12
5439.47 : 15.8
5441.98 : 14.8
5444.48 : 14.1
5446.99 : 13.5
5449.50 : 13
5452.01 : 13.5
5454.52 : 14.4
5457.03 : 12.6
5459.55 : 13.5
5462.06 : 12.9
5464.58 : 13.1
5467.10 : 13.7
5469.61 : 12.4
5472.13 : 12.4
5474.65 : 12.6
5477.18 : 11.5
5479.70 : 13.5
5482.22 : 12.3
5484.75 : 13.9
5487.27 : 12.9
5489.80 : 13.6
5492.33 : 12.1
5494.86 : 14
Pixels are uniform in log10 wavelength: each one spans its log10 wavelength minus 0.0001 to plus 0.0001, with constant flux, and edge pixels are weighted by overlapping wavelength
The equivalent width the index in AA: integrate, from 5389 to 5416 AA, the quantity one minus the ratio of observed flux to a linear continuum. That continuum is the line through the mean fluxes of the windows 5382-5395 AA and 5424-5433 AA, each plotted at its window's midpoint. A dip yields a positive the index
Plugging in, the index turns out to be 2.90 AA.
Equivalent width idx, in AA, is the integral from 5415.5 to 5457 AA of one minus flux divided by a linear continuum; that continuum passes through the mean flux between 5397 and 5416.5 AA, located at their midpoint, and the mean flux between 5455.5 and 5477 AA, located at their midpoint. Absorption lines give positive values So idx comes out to -4.5 AA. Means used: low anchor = 12.4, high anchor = 12.8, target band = 14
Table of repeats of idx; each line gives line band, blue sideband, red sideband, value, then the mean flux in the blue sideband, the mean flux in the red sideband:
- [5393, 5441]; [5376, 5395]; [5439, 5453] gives 2.4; 13.9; 14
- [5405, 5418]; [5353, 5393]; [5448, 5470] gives 0.4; 13.5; 13.3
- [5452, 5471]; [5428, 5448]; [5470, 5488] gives -0.2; 13.7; 12.7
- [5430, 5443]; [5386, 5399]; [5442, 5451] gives -0.1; 13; 13.7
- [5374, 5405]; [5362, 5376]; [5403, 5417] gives -1.5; 12.4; 12.7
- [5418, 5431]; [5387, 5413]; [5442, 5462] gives -1.3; 12.6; 13.6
